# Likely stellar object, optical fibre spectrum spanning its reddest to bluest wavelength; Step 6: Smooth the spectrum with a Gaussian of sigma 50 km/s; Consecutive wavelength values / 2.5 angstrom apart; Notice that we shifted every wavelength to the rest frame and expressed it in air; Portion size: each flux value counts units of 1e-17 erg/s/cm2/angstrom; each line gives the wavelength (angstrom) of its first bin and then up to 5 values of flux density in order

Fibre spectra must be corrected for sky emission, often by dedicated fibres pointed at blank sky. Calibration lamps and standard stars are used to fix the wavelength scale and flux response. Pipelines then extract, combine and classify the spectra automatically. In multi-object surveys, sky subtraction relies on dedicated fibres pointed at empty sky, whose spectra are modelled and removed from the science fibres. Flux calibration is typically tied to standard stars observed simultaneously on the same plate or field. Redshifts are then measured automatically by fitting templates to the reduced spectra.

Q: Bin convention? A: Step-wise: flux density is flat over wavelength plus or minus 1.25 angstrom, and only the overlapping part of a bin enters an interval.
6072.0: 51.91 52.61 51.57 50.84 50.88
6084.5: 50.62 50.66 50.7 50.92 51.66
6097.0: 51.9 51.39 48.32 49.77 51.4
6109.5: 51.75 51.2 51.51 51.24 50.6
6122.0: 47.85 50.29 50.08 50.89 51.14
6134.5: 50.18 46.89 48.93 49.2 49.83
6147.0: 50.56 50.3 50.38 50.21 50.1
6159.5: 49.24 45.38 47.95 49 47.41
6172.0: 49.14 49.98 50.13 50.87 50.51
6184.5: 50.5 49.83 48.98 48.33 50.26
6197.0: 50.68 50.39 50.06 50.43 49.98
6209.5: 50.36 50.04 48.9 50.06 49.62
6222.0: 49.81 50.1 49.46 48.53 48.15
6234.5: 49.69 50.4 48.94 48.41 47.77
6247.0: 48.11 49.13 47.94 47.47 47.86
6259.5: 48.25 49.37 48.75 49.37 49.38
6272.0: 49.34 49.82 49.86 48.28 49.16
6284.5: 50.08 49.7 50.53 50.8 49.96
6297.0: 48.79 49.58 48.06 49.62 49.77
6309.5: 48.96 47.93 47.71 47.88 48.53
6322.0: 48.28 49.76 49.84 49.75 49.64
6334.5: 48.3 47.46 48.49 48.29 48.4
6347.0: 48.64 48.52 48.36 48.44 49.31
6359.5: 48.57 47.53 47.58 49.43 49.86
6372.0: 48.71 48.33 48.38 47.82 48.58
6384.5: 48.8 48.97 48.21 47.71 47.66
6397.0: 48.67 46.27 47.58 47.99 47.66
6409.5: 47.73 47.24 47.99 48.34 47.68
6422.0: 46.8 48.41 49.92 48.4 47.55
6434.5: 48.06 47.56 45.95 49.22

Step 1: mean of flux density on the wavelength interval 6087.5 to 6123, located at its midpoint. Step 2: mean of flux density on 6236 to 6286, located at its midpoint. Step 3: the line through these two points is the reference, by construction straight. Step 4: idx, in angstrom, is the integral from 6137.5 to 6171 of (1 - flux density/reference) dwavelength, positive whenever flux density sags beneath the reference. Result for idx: 0.7 angstrom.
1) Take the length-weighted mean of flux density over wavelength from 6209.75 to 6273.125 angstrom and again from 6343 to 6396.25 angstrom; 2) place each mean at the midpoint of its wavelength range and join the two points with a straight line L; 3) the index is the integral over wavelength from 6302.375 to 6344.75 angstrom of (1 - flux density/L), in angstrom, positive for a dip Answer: -0.06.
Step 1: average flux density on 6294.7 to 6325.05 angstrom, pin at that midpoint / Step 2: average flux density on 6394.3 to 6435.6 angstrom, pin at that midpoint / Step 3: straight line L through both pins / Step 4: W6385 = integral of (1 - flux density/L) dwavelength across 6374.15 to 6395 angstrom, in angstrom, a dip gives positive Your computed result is -0.1 angstrom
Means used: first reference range 48.8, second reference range 47.9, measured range 48.3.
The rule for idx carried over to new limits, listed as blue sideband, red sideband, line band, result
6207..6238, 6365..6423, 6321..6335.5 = -0.18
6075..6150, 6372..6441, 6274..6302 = -0.37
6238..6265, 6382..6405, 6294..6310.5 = -0.33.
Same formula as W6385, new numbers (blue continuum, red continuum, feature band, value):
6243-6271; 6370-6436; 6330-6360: -0.20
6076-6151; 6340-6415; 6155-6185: 0.47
